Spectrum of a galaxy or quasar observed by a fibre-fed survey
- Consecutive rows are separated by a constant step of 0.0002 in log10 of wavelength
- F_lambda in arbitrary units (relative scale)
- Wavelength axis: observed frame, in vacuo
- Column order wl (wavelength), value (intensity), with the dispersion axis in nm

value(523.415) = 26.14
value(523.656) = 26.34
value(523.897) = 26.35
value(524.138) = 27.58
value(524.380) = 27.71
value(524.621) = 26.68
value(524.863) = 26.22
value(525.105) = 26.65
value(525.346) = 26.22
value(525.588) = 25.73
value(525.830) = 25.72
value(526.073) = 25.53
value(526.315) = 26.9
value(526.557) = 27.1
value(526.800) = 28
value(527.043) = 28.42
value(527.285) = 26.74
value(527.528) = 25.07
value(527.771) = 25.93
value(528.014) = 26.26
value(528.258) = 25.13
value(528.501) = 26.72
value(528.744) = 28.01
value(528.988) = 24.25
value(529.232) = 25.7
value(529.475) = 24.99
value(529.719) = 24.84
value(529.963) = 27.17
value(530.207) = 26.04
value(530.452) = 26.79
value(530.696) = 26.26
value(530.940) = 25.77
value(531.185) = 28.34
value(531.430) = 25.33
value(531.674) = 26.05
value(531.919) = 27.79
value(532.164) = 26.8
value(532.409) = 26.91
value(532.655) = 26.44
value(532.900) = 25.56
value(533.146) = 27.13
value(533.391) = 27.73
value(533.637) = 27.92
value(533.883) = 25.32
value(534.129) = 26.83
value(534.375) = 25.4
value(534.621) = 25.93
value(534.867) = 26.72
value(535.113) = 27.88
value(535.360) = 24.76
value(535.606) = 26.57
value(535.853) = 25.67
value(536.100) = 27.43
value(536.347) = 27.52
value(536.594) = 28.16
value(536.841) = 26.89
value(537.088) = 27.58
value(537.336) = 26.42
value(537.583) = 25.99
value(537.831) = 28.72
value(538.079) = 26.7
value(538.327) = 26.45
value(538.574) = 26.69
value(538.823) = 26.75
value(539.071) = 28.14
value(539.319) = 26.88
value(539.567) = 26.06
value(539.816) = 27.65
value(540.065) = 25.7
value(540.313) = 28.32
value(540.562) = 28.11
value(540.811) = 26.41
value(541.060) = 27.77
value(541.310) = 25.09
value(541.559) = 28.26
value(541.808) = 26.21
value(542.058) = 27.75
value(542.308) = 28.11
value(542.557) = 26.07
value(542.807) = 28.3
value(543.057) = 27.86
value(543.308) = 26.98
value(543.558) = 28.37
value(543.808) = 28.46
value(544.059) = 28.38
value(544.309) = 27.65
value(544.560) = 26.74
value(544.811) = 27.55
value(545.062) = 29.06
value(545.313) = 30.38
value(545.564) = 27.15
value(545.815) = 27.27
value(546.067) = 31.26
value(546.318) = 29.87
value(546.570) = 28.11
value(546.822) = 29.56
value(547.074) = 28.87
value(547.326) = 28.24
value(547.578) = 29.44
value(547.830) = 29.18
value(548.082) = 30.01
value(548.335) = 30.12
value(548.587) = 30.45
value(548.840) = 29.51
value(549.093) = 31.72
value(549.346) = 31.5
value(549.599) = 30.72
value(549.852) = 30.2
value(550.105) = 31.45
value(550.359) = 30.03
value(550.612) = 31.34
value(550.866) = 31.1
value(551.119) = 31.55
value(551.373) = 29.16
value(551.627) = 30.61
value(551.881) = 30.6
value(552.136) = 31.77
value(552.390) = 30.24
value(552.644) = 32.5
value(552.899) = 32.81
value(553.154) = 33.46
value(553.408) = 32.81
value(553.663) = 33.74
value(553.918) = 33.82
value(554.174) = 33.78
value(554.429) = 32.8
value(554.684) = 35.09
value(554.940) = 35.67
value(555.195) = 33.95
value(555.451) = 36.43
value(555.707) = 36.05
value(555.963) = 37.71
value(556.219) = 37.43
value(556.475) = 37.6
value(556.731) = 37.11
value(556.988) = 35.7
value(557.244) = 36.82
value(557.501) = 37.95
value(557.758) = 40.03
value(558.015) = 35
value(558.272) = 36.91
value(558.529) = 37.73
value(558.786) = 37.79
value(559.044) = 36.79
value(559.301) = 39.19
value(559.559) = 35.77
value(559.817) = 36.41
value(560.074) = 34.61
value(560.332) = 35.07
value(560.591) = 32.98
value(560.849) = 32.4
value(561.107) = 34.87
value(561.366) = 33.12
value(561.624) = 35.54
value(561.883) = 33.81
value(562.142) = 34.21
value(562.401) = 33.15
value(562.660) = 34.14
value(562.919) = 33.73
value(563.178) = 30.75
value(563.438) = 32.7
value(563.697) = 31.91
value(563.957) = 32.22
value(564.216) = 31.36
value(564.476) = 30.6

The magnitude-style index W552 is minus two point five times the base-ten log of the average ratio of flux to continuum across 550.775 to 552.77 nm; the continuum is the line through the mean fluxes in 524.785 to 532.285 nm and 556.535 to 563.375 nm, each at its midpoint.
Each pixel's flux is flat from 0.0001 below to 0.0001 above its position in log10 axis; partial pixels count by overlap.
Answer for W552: 0.07 mag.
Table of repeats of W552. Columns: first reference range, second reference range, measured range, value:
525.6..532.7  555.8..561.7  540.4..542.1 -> 0.13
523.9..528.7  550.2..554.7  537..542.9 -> 0.09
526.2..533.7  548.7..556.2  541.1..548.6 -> 0.08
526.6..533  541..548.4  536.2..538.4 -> 0.01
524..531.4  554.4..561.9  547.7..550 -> 0.09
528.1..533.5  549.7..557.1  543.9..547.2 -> 0.08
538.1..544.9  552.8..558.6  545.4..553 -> 0.06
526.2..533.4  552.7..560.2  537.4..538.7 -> 0.10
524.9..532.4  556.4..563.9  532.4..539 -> 0.06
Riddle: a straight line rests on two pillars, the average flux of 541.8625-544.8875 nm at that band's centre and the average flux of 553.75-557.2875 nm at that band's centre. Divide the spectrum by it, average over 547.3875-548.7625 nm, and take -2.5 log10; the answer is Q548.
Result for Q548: 0.04 mag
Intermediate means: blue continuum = 27.6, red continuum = 35.7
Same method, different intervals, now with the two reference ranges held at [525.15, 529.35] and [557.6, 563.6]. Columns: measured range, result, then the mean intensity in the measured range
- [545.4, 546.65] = 0.088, 28.8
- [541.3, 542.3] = 0.112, 27.2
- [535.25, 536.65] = 0.078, 26.6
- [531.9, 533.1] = 0.043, 26.6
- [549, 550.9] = 0.044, 31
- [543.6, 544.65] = 0.106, 27.9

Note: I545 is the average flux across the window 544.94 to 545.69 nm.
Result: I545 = 28.9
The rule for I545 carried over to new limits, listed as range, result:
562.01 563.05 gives 33.8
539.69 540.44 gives 27.2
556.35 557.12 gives 36.8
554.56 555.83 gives 35.4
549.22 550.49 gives 30.8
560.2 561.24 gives 33.8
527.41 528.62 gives 25.8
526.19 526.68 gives 27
